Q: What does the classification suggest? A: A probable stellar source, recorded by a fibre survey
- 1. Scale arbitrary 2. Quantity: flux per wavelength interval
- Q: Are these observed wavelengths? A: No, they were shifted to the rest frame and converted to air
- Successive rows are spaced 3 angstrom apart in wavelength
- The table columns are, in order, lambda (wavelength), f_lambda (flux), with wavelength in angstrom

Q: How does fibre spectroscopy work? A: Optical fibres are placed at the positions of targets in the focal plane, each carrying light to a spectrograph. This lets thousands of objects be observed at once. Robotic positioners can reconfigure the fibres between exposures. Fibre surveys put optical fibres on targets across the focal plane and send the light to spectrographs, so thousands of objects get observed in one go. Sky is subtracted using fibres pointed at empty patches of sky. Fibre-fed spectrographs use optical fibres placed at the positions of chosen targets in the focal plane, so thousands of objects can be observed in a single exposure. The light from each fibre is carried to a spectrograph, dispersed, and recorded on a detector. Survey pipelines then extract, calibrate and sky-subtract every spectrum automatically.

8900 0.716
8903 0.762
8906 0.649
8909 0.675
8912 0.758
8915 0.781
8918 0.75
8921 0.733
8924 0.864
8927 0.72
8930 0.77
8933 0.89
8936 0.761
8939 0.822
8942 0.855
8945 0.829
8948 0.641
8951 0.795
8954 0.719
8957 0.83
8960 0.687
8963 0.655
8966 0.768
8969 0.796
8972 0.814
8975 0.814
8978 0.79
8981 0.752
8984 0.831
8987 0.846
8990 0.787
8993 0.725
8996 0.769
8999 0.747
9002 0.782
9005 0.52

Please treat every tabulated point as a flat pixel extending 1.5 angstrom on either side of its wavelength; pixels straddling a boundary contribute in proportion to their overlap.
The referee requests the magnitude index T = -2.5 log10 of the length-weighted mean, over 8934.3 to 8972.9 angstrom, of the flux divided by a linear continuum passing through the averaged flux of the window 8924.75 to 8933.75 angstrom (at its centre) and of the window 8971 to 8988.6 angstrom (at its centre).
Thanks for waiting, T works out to 0.04 mag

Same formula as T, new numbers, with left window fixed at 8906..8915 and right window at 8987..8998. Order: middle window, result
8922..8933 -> -0.099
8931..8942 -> -0.129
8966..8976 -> -0.062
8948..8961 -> -0.002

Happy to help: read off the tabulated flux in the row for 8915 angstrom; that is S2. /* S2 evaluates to 0.781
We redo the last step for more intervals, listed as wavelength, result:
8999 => 0.747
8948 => 0.641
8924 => 0.864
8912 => 0.758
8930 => 0.77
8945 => 0.829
